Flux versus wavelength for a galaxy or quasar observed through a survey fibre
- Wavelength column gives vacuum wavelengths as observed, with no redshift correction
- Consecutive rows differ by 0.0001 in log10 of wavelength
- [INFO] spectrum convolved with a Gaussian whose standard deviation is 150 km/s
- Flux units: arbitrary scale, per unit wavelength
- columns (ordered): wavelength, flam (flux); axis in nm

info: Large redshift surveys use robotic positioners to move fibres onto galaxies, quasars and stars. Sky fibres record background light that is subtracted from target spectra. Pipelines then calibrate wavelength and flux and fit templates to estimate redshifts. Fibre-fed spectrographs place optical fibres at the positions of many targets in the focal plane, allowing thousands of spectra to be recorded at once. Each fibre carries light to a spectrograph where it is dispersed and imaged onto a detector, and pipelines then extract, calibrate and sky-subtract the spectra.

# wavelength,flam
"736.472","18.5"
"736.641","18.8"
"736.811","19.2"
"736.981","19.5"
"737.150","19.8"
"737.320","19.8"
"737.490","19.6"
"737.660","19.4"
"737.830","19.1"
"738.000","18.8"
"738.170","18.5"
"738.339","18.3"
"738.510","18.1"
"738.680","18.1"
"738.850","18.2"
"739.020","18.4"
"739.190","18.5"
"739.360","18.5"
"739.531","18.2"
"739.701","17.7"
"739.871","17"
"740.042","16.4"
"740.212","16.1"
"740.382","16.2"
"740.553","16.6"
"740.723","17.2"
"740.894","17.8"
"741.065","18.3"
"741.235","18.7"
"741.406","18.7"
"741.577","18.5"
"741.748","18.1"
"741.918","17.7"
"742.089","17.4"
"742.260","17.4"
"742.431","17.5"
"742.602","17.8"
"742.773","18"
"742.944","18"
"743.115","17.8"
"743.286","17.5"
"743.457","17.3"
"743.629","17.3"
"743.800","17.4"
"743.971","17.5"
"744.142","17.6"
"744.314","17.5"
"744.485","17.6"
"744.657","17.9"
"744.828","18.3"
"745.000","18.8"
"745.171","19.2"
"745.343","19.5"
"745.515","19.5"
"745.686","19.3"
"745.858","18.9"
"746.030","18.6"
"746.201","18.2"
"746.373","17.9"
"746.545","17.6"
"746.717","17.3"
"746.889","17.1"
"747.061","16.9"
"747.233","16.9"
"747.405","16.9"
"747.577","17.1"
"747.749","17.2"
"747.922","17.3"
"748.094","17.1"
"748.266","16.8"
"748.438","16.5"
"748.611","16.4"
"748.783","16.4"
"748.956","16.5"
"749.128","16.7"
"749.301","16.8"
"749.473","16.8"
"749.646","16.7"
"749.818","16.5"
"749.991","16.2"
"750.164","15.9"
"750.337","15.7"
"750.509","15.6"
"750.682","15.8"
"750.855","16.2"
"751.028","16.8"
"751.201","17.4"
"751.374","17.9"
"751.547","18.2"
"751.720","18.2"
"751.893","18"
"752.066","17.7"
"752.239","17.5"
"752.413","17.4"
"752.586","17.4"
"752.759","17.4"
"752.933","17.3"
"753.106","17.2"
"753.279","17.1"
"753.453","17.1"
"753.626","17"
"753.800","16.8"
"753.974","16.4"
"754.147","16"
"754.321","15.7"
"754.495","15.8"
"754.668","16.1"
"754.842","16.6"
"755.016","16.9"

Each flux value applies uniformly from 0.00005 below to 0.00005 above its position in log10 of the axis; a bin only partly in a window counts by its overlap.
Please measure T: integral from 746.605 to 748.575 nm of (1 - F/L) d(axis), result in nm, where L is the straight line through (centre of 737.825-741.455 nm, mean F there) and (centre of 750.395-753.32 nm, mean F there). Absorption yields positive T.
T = 0.050 nm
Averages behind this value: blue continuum 17.8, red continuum 17.2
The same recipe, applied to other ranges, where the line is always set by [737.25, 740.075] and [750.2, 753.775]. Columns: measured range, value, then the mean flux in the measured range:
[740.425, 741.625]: 0.02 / 17.9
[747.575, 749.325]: 0.07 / 16.8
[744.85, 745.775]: -0.07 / 19.2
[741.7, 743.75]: 0.04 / 17.6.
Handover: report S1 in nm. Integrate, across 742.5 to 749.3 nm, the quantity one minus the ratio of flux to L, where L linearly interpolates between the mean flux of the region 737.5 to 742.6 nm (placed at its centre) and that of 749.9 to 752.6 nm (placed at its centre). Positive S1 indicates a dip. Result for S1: -0.08 nm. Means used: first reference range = 17.9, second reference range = 17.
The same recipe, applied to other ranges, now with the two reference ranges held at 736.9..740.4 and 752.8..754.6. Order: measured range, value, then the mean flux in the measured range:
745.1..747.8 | -0.084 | 18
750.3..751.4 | 0.034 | 16.4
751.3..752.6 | -0.074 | 17.8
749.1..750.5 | 0.060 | 16.4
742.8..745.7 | -0.062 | 18.1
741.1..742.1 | -0.013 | 18.3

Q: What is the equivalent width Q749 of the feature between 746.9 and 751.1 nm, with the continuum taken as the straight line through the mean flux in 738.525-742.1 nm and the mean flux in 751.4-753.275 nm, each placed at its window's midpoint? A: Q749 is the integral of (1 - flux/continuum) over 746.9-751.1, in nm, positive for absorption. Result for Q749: 0.26 nm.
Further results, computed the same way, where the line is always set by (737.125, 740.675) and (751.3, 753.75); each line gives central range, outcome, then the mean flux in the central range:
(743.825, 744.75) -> 0.014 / 17.6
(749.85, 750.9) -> 0.101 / 15.9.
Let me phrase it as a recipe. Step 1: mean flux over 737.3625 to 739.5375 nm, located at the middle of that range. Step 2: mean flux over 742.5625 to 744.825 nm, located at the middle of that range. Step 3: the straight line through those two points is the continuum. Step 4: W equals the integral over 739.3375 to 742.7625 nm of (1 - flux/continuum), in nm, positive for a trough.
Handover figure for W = 0.11 nm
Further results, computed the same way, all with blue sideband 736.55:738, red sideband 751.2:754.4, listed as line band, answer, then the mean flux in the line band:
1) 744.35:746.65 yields -0.037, 18.5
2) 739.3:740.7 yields 0.142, 17.1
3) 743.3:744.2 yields 0.051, 17.4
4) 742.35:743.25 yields 0.039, 17.8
